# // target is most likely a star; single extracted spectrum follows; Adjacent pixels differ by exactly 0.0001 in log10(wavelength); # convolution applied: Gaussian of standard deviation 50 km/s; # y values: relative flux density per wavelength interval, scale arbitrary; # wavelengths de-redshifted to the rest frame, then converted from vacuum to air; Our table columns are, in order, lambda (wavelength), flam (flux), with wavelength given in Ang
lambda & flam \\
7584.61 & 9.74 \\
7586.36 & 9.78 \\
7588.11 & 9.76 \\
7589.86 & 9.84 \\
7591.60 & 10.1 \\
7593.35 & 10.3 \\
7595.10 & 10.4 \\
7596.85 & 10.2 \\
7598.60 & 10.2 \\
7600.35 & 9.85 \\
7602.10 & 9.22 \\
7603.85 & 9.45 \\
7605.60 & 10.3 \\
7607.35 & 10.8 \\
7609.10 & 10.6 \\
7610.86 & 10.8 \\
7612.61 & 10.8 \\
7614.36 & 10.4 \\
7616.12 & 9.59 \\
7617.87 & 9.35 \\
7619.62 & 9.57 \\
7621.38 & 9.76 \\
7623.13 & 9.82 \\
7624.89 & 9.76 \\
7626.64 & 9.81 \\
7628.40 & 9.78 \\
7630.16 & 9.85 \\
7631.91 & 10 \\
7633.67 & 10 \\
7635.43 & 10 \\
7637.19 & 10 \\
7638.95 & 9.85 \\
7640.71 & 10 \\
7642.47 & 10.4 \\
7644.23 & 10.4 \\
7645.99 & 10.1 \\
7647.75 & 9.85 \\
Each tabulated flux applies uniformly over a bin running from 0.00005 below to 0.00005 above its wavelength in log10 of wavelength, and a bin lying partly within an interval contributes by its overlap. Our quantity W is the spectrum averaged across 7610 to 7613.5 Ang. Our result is 10.8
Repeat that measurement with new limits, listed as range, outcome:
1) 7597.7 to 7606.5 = 9.81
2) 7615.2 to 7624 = 9.62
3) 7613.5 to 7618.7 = 9.78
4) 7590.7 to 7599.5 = 10.2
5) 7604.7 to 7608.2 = 10.5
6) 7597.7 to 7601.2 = 10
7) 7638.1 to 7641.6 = 9.92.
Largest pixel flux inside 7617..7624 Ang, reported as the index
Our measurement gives 9.82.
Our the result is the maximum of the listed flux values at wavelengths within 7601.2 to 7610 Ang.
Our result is 10.8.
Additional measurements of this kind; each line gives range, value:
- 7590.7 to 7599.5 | 10.4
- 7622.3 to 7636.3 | 10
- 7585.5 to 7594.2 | 10.3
